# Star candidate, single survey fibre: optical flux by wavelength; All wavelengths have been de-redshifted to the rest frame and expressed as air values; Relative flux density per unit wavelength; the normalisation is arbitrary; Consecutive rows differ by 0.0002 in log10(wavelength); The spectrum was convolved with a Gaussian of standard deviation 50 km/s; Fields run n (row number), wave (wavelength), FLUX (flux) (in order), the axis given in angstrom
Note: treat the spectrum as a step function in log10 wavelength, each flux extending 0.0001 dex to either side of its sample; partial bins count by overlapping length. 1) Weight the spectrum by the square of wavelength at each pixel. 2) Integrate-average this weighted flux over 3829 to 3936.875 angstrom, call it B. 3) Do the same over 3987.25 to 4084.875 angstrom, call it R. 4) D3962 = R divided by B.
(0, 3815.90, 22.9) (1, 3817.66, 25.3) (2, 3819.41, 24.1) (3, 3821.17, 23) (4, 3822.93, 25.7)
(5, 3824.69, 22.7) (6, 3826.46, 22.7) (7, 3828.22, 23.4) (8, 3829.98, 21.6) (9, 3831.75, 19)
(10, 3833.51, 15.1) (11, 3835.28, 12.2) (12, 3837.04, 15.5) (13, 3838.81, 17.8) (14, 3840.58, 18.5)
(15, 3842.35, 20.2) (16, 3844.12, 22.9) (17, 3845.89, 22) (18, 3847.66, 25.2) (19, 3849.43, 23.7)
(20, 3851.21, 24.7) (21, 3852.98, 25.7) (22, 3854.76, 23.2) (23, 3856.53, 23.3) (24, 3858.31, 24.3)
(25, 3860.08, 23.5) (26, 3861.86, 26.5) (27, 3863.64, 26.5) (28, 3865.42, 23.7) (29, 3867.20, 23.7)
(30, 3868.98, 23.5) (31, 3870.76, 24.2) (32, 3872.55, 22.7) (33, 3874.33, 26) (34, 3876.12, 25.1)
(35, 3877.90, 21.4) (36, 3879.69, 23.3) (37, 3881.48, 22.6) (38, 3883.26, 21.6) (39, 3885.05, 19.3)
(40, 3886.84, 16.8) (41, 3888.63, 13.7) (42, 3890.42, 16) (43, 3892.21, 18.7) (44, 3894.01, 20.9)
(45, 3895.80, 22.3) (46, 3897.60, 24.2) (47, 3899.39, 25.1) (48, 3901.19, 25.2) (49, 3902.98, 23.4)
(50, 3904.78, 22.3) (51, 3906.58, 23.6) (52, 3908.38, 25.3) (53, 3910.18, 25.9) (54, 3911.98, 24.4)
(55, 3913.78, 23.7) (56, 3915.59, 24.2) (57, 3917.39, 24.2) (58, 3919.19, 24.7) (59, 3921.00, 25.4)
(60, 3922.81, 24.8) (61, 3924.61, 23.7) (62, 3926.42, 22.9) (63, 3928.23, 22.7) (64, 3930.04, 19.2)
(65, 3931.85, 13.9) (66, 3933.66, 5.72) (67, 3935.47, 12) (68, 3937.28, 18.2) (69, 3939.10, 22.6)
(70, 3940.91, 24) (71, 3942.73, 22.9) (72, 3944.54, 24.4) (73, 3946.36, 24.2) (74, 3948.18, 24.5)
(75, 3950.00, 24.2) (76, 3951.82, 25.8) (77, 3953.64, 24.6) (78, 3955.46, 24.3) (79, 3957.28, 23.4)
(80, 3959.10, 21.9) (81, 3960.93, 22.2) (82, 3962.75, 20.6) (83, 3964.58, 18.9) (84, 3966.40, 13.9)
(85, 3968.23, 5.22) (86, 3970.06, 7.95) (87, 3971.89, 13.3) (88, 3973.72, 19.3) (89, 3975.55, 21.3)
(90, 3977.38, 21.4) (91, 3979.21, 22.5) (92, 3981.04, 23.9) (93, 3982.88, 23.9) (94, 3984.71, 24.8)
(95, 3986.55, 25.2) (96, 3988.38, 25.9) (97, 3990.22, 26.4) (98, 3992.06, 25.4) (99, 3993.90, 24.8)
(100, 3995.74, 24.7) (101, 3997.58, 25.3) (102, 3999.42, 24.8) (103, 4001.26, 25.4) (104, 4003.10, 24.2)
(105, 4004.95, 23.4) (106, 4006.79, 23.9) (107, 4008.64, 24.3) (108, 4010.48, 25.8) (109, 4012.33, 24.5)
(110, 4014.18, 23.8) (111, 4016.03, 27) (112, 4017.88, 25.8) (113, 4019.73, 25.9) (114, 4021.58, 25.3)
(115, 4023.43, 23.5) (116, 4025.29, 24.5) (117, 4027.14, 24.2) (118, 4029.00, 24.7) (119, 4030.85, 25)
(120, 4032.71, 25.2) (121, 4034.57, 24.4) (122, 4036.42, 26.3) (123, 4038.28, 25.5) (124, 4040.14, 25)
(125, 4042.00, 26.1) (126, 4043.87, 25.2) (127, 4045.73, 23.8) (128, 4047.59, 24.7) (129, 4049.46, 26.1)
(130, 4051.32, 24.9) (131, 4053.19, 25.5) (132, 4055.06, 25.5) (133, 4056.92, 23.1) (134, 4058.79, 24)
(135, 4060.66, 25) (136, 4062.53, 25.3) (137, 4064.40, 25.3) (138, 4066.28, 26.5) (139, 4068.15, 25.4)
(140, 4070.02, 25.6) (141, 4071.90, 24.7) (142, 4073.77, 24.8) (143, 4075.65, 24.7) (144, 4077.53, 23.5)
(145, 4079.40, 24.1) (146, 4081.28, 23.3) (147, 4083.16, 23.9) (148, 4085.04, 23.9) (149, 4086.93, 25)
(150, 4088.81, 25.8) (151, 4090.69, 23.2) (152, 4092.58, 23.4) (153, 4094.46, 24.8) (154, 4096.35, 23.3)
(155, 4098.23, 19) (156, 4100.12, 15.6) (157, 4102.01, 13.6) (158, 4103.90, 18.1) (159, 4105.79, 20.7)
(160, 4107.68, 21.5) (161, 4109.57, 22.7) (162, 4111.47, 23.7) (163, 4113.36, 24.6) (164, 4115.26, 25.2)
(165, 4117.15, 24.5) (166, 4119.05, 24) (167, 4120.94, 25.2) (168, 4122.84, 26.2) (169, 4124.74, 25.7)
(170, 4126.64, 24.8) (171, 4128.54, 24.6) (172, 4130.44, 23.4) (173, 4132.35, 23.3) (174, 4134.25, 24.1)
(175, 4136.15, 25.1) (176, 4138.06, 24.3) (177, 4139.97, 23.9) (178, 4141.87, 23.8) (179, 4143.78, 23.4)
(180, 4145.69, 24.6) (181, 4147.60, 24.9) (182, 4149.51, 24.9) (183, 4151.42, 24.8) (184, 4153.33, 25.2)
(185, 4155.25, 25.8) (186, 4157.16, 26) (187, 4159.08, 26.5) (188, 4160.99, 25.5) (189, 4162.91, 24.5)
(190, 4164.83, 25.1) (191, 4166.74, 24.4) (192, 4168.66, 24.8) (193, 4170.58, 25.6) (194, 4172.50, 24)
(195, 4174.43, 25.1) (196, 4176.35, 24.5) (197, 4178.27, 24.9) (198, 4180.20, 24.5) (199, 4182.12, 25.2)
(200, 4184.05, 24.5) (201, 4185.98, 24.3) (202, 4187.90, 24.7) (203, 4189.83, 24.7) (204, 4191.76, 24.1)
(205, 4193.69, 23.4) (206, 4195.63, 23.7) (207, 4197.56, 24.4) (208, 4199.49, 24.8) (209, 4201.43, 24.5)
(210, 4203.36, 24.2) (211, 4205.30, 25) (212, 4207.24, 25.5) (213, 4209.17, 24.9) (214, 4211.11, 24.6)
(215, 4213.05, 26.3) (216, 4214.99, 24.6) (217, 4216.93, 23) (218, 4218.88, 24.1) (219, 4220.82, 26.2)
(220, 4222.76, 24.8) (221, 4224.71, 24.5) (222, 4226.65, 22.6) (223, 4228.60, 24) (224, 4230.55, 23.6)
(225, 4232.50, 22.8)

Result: 1.24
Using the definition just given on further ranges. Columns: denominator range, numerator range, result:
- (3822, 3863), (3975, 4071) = 1.25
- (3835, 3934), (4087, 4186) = 1.22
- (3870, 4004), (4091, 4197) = 1.21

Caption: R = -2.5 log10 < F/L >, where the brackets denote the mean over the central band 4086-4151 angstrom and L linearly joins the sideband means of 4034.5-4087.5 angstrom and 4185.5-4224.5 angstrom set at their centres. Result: 0.07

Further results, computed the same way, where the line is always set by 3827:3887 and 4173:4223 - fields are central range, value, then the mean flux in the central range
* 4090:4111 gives 0.16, 20.6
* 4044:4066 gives -0.06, 24.9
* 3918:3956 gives 0.05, 21.6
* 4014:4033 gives -0.08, 25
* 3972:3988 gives 0.03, 22.4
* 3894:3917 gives -0.07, 24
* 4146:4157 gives -0.04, 25.2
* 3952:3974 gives 0.25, 18.2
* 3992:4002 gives -0.09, 25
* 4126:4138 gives 0.00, 24.2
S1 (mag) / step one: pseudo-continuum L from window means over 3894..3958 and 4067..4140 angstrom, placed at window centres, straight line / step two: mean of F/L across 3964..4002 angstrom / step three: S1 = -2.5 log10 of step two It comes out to 0.08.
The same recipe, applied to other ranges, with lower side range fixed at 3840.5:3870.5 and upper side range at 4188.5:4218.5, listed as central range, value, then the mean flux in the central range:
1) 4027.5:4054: -0.04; 25.1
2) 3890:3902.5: 0.08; 22.1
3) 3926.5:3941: 0.36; 17.2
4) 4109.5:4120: 0.00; 24.2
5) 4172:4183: -0.01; 24.7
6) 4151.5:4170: -0.04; 25.3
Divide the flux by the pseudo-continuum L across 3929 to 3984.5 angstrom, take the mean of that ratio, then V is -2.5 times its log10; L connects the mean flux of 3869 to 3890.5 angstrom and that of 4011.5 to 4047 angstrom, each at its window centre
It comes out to 0.18 mag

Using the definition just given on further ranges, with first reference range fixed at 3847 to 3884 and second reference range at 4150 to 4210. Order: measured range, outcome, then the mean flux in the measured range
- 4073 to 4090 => 0.01 mag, 24.3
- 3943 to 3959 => 0.00 mag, 24.2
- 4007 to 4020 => -0.03 mag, 25.2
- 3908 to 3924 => -0.02 mag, 24.7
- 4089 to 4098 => 0.05 mag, 23.5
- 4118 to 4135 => 0.00 mag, 24.6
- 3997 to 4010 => -0.01 mag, 24.5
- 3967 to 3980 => 0.47 mag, 15.7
